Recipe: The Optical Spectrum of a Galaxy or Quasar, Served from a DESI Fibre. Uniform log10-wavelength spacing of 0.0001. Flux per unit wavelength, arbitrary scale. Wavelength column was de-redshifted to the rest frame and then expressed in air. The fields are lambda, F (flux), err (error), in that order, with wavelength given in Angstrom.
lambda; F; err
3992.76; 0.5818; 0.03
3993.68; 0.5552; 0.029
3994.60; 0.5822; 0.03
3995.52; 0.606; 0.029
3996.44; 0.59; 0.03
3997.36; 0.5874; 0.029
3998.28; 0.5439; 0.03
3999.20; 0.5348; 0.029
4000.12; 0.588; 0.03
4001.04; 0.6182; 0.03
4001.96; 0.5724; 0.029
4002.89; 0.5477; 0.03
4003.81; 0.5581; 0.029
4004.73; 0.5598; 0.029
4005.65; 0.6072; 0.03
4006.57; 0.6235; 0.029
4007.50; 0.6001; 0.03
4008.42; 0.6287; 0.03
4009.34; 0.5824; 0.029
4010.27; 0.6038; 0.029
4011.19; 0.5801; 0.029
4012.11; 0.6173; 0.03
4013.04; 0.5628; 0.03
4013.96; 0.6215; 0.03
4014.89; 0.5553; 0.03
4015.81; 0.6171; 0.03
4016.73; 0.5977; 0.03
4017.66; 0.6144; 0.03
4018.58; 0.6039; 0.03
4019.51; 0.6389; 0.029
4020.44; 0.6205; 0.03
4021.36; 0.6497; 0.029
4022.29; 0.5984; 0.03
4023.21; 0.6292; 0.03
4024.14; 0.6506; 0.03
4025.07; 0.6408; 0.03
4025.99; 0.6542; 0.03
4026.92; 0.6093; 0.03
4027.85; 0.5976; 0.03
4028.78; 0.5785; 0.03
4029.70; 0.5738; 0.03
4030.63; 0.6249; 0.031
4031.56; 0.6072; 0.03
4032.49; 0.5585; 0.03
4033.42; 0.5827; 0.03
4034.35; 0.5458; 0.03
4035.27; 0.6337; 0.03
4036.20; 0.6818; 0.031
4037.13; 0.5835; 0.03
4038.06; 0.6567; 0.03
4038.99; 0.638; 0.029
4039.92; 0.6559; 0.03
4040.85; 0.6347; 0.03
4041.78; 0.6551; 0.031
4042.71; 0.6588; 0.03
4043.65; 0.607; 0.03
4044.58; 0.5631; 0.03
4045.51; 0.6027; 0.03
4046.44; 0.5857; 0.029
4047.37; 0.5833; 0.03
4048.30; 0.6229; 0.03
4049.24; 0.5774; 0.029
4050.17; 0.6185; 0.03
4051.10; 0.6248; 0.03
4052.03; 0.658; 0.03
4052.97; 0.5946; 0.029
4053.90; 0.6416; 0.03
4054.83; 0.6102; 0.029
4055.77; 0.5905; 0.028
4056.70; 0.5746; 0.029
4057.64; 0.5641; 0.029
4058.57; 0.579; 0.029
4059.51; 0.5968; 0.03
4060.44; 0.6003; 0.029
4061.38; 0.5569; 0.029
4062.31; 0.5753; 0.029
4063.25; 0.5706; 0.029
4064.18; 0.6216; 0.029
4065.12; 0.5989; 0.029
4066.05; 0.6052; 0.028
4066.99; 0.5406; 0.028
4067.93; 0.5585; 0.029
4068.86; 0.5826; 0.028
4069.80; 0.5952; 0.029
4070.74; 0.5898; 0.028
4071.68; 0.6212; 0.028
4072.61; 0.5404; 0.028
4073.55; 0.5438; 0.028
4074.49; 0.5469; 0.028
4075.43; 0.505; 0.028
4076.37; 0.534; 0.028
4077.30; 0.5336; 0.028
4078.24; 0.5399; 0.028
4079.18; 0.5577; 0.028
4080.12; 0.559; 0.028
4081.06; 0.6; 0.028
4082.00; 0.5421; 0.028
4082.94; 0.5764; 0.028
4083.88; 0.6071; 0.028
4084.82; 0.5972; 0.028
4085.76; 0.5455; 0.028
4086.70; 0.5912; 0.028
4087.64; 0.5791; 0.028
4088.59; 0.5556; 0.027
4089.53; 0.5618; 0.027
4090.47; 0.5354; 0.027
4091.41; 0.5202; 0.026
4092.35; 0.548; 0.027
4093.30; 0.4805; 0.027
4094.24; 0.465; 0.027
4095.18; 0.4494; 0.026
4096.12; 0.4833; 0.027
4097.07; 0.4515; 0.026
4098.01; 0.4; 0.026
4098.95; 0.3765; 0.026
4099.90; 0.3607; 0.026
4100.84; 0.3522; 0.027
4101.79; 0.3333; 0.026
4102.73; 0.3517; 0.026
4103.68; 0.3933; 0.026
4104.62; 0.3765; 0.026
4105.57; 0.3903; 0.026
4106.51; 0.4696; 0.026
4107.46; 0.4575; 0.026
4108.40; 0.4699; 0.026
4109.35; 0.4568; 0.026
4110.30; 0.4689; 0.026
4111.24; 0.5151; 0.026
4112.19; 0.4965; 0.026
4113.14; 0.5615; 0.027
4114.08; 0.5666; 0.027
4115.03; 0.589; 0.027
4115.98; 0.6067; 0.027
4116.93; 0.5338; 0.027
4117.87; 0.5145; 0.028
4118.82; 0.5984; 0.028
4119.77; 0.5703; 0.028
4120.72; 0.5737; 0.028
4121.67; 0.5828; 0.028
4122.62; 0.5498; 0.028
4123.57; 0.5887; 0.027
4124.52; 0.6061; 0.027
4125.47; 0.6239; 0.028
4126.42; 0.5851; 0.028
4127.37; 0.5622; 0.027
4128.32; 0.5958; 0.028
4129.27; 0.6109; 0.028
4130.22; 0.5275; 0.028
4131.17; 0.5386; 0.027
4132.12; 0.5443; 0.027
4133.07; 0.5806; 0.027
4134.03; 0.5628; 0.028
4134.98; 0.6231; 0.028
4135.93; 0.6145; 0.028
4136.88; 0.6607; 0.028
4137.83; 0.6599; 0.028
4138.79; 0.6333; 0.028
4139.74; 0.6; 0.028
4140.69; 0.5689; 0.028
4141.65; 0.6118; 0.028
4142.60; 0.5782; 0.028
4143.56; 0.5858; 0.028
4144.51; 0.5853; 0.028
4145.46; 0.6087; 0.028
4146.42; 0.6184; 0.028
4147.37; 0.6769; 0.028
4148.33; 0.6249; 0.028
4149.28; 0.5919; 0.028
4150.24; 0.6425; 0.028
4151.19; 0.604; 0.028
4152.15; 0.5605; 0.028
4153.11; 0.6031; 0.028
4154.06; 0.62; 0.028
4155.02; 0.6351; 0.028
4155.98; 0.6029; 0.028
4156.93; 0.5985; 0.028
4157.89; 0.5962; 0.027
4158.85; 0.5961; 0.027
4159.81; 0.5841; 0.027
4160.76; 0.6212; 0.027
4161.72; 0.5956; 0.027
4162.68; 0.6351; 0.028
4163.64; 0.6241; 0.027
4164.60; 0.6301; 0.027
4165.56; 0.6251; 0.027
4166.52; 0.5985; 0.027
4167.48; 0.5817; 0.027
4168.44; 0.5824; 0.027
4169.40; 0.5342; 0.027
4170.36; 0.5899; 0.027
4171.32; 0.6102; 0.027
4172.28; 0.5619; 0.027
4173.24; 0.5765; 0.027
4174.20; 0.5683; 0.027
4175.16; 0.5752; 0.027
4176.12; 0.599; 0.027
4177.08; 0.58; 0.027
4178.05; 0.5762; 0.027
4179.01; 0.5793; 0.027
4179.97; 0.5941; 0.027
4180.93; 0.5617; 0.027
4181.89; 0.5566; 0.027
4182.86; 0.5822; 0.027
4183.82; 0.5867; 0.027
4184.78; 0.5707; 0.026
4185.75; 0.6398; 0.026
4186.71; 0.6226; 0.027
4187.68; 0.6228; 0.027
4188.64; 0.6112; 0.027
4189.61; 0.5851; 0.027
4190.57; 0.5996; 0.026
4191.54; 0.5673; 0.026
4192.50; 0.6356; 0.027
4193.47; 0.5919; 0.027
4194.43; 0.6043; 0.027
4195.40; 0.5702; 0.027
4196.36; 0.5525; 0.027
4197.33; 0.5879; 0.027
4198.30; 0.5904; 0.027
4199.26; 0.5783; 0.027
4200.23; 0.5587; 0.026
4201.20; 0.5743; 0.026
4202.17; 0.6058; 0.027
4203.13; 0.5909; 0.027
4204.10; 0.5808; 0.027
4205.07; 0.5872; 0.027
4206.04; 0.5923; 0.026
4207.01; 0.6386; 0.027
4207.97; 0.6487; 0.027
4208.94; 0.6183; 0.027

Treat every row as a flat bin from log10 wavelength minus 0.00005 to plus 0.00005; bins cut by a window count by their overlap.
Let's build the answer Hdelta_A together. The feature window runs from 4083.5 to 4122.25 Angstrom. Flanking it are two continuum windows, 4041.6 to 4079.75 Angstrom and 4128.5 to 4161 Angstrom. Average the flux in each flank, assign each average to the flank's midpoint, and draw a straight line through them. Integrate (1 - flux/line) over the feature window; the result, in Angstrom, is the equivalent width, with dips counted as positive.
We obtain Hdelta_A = 6.4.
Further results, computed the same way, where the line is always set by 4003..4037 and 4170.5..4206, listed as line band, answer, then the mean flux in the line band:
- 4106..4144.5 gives 1.8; 0.566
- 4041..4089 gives 1.3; 0.584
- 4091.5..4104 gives 3.7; 0.422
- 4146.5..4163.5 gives -0.6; 0.612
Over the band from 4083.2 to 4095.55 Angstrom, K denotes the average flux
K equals 0.543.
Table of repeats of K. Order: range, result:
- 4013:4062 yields 0.609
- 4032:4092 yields 0.587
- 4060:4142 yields 0.54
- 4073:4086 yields 0.556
